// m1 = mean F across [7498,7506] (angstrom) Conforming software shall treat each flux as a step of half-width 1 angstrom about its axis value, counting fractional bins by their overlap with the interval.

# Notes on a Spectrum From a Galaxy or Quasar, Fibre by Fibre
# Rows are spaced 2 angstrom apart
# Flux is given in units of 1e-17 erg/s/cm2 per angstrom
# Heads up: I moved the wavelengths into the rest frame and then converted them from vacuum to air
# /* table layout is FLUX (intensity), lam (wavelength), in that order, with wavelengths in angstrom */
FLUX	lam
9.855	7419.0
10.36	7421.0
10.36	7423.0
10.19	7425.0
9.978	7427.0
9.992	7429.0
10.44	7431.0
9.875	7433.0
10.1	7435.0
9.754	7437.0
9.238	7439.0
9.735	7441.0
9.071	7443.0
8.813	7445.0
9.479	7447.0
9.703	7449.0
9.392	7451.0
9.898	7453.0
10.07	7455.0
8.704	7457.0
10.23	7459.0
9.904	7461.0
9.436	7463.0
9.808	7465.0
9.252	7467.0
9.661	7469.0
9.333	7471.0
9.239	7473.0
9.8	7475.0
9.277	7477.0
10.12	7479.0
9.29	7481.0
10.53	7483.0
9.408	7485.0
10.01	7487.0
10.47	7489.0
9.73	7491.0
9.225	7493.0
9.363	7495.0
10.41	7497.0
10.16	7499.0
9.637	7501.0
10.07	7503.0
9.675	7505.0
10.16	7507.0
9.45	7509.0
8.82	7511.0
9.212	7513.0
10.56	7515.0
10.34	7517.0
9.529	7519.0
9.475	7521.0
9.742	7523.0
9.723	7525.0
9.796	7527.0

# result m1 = 9.89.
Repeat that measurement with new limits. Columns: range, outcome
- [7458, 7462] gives 10.1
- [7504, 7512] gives 9.53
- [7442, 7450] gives 9.27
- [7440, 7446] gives 9.21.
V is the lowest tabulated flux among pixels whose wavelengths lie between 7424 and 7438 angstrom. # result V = 9.754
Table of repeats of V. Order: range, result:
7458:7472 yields 9.252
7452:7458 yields 8.704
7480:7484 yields 9.29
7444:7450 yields 8.813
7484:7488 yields 9.408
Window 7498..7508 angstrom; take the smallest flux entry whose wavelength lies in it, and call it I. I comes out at 9.637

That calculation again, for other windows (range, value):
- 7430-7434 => 9.875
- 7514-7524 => 9.475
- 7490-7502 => 9.225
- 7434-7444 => 9.071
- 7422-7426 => 10.19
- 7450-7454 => 9.392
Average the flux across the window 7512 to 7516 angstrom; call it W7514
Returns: 9.89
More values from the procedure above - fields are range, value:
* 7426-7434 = 10.1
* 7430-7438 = 10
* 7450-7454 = 9.64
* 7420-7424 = 10.4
